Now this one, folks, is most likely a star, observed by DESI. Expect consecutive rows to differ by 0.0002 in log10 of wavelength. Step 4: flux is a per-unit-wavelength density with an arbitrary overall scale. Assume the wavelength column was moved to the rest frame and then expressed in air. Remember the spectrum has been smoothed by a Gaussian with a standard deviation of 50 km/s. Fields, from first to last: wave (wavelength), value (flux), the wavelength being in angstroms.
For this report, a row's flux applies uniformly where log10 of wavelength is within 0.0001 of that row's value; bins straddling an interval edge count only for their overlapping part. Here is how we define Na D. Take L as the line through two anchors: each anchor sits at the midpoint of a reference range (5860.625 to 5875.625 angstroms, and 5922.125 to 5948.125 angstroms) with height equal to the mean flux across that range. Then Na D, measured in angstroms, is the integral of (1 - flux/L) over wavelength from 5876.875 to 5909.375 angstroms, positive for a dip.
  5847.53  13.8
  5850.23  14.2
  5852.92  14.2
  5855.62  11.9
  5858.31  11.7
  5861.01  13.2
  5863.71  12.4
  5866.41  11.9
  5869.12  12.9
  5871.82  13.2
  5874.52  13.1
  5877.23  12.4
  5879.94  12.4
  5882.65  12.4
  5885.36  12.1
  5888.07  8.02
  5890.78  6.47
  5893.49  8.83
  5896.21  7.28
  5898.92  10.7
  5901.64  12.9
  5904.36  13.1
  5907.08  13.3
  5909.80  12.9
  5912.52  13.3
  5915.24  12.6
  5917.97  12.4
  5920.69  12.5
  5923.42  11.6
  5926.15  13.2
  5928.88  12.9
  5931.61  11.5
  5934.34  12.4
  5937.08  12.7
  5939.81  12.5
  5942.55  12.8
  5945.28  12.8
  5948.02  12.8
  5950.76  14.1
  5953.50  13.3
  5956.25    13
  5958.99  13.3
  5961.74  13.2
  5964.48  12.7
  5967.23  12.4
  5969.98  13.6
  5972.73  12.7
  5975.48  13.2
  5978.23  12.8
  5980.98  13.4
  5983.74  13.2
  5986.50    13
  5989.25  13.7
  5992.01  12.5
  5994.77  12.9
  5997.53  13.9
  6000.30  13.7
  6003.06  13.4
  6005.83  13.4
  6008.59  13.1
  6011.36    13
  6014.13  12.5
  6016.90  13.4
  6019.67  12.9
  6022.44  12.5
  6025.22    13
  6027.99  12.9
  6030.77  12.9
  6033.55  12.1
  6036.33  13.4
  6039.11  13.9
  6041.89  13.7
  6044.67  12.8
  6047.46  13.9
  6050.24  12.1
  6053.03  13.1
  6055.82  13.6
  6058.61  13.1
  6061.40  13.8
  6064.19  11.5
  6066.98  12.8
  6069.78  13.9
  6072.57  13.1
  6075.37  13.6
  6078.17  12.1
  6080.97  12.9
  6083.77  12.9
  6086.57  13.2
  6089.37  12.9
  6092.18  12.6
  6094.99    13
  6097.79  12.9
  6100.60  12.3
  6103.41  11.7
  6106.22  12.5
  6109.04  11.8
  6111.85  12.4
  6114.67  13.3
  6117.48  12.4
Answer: 4.7 angstroms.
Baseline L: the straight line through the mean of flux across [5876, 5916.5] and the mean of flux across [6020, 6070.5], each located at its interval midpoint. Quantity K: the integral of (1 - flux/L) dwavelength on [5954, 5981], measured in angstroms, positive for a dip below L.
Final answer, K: -2.1 angstroms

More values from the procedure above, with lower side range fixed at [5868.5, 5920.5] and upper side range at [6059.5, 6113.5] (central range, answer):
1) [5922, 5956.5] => -2.51 angstroms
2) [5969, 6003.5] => -3.07 angstroms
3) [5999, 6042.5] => -2.66 angstroms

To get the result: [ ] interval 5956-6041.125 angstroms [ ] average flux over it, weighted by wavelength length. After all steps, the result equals 13.1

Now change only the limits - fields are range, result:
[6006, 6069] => 13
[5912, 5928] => 12.6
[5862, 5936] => 11.8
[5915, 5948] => 12.5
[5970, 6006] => 13.2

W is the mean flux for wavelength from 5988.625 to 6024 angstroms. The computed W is 13.1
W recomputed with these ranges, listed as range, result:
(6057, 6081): 13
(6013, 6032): 12.9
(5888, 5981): 12.3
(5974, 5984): 13.1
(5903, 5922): 12.9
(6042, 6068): 13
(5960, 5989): 13.1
